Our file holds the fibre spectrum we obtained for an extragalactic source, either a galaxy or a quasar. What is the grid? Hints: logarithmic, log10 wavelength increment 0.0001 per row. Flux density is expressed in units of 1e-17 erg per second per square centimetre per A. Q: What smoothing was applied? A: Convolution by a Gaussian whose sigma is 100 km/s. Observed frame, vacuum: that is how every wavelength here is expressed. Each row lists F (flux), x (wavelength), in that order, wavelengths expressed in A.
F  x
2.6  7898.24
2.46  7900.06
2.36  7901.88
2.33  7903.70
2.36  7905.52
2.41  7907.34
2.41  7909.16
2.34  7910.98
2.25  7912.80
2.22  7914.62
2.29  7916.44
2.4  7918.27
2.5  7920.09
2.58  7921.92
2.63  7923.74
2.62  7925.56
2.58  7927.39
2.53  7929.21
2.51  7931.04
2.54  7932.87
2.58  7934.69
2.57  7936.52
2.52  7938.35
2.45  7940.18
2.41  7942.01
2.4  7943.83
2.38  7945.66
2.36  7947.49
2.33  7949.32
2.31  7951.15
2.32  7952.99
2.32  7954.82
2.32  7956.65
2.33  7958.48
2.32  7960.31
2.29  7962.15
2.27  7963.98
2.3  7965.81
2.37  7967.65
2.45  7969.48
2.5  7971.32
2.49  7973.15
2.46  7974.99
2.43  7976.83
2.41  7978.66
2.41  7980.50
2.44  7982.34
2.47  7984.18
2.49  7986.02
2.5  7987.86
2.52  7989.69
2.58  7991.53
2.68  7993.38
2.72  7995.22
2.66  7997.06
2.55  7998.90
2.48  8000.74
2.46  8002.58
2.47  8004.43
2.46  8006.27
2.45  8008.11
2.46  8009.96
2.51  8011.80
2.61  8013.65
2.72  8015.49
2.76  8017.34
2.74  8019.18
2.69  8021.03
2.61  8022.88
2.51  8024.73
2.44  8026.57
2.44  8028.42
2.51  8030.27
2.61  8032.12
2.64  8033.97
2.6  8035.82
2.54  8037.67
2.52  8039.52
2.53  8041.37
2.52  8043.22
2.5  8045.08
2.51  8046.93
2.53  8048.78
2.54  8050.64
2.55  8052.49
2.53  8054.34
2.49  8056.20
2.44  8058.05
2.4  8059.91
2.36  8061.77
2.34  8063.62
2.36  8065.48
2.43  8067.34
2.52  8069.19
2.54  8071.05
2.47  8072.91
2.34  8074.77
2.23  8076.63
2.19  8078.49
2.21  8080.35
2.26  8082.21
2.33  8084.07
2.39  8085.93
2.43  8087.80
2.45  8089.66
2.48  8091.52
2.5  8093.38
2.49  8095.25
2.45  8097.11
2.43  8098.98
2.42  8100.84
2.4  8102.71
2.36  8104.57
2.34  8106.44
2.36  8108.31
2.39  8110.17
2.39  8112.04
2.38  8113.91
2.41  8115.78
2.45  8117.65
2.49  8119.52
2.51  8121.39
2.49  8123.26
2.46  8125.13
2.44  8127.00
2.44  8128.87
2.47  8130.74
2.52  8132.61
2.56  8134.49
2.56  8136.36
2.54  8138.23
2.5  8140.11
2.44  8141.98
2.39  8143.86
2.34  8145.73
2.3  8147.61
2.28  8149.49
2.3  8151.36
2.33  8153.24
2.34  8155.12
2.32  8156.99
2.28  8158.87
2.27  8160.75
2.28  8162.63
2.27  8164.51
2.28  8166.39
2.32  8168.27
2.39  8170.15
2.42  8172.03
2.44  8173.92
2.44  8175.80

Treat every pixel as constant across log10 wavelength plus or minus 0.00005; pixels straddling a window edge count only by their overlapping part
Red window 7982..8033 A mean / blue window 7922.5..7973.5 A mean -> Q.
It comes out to 1.05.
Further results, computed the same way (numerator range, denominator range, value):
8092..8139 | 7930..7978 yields 1.02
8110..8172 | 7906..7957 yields 0.99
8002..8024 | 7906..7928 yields 1.06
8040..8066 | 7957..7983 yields 1.04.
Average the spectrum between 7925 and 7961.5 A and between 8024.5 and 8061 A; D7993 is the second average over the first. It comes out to 1.04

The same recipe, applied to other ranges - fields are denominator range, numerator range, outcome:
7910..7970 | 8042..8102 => 1.01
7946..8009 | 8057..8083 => 0.97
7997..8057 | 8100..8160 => 0.95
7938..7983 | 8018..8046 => 1.08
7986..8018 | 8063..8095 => 0.93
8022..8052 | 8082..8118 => 0.95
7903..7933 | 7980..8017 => 1.04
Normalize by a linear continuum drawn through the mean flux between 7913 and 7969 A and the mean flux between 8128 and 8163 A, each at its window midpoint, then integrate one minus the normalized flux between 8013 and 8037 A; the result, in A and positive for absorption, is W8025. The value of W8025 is -2.0 A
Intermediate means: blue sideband 2.42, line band 2.61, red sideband 2.39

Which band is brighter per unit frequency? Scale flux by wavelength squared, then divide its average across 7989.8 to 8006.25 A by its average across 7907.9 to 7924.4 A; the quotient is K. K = 1.1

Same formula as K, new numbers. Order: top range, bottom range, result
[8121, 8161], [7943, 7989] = 1.06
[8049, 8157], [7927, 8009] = 1.02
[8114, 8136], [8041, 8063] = 1.01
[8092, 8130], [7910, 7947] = 1.03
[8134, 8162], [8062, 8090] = 1.02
